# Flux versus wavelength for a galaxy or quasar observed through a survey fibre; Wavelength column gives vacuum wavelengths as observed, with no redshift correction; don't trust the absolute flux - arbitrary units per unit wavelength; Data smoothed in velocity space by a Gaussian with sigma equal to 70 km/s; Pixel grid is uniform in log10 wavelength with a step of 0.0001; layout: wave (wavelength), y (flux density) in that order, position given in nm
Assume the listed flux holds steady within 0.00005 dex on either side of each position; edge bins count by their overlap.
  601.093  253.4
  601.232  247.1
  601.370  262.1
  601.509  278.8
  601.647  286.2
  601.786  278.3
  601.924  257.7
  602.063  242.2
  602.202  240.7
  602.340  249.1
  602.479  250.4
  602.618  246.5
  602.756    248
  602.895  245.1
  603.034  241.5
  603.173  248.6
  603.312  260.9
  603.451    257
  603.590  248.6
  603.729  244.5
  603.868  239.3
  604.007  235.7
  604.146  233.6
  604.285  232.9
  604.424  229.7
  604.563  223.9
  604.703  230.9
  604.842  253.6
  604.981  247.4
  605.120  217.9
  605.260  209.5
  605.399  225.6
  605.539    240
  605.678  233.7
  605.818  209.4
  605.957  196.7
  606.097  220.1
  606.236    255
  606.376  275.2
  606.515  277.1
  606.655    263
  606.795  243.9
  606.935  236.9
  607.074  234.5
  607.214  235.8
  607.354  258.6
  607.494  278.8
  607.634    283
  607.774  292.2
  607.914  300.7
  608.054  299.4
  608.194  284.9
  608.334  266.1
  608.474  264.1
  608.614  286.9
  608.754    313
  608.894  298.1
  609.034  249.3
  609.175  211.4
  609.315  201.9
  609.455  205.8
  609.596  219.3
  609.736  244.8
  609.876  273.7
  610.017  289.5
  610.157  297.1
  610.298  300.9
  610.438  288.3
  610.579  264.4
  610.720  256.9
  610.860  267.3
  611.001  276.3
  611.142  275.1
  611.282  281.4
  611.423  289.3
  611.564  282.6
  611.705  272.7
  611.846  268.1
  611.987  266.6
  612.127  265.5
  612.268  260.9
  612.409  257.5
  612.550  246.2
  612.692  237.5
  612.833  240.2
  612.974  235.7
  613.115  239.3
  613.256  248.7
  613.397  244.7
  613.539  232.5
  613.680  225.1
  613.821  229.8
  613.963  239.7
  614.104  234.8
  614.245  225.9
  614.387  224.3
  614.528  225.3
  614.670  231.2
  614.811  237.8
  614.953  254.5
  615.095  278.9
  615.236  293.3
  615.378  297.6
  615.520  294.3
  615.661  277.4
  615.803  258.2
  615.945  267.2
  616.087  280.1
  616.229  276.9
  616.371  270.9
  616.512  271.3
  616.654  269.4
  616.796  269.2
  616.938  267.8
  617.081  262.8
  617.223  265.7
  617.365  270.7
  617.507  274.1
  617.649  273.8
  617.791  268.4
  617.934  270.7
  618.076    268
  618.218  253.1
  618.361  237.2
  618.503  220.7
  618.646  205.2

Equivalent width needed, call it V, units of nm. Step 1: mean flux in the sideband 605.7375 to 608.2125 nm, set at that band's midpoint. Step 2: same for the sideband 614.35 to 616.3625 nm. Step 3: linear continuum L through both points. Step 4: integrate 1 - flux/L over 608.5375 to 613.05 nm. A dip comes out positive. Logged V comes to -0.042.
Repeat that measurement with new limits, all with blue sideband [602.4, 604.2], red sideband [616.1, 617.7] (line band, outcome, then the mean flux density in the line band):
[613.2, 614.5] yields 0.16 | 234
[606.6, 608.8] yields -0.15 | 271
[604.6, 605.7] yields 0.08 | 232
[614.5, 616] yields 0.01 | 266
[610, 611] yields -0.08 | 280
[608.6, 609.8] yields 0.05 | 246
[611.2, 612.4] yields -0.05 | 273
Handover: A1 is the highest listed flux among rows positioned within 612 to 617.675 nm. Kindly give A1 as 297.6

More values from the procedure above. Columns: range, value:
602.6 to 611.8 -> 313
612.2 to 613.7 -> 260.9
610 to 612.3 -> 300.9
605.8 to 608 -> 300.7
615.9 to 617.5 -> 280.1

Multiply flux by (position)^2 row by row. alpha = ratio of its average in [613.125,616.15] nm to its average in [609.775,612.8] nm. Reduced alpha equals 0.9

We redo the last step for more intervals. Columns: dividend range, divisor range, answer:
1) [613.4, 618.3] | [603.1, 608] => 1.10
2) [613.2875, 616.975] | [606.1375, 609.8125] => 1.01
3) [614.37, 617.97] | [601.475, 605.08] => 1.13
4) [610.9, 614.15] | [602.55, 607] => 1.09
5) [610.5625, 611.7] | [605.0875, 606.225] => 1.26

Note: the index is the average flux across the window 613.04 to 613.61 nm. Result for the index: 241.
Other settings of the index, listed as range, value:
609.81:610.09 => 282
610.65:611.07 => 267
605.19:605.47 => 217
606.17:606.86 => 263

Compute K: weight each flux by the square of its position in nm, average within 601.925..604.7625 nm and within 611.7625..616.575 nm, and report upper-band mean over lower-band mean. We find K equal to 1.1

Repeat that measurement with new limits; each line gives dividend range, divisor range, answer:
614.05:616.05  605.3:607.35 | 1.11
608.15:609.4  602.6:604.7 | 1.11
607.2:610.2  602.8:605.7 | 1.13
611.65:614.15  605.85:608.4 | 0.97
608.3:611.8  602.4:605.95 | 1.15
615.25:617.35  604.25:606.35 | 1.24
